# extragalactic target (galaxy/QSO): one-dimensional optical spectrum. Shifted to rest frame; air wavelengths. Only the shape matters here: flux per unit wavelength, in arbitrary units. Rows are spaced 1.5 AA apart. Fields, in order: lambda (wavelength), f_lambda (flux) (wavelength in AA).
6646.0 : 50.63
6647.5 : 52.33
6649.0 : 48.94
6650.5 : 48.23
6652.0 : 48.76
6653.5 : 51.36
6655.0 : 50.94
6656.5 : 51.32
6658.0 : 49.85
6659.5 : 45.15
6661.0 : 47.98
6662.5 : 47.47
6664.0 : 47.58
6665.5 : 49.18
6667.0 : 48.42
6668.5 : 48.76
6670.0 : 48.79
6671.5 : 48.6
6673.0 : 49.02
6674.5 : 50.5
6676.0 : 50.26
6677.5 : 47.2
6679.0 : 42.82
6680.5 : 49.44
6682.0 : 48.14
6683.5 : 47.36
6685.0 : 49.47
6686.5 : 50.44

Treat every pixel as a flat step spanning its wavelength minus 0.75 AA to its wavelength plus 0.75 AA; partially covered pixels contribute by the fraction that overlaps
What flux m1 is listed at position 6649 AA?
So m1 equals 48.94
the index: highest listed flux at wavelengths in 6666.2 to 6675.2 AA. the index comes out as 50.5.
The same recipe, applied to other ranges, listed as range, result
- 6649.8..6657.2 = 51.36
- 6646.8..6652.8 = 52.33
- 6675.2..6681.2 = 50.26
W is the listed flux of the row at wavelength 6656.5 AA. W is 51.32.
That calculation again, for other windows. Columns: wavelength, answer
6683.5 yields 47.36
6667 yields 48.42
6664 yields 47.58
